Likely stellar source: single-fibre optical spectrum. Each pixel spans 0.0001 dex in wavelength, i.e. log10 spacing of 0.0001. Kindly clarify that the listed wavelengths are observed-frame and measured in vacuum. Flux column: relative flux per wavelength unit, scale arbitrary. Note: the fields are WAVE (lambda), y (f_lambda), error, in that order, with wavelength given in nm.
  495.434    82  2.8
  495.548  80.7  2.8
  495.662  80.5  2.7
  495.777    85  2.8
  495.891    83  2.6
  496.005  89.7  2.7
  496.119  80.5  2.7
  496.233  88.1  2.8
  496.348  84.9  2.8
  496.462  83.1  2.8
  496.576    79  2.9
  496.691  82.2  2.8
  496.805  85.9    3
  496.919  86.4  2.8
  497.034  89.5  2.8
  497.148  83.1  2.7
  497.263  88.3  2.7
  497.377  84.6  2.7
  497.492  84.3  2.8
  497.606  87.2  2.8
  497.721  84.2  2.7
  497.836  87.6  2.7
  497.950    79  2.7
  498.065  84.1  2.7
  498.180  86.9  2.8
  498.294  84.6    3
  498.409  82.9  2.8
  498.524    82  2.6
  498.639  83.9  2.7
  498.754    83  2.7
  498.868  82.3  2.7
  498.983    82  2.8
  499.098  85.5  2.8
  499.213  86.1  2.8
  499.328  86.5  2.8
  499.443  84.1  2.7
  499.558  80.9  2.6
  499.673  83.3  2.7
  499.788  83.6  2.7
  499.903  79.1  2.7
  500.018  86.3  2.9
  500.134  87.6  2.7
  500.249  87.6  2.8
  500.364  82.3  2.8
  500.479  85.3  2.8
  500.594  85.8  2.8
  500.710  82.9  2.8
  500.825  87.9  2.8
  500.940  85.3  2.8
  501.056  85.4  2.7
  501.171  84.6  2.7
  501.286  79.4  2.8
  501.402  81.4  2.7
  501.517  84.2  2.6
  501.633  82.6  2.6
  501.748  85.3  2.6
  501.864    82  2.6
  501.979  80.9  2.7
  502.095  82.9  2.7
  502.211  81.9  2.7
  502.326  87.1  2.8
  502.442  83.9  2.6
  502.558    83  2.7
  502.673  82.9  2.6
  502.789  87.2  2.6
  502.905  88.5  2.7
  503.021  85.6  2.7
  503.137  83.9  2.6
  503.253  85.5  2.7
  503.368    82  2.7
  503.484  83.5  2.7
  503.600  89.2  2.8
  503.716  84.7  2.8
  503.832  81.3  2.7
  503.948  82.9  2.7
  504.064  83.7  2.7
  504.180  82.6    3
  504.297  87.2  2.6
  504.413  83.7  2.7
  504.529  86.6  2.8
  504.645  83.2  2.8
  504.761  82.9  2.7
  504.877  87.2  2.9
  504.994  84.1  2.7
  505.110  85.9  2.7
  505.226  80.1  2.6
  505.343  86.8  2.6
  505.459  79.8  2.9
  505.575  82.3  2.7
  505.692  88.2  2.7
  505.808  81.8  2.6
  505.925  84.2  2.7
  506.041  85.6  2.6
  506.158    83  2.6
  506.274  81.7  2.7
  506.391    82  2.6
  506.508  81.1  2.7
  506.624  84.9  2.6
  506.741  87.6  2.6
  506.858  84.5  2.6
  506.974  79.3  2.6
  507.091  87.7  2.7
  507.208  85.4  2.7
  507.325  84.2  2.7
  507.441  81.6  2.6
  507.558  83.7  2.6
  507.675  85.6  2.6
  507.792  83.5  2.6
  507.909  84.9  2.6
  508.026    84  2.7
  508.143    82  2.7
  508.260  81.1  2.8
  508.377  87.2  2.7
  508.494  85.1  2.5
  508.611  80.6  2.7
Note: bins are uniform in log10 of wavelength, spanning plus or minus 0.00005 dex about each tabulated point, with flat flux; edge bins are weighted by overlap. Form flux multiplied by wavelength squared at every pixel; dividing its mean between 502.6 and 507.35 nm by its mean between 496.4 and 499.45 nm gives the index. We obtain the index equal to 1.03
